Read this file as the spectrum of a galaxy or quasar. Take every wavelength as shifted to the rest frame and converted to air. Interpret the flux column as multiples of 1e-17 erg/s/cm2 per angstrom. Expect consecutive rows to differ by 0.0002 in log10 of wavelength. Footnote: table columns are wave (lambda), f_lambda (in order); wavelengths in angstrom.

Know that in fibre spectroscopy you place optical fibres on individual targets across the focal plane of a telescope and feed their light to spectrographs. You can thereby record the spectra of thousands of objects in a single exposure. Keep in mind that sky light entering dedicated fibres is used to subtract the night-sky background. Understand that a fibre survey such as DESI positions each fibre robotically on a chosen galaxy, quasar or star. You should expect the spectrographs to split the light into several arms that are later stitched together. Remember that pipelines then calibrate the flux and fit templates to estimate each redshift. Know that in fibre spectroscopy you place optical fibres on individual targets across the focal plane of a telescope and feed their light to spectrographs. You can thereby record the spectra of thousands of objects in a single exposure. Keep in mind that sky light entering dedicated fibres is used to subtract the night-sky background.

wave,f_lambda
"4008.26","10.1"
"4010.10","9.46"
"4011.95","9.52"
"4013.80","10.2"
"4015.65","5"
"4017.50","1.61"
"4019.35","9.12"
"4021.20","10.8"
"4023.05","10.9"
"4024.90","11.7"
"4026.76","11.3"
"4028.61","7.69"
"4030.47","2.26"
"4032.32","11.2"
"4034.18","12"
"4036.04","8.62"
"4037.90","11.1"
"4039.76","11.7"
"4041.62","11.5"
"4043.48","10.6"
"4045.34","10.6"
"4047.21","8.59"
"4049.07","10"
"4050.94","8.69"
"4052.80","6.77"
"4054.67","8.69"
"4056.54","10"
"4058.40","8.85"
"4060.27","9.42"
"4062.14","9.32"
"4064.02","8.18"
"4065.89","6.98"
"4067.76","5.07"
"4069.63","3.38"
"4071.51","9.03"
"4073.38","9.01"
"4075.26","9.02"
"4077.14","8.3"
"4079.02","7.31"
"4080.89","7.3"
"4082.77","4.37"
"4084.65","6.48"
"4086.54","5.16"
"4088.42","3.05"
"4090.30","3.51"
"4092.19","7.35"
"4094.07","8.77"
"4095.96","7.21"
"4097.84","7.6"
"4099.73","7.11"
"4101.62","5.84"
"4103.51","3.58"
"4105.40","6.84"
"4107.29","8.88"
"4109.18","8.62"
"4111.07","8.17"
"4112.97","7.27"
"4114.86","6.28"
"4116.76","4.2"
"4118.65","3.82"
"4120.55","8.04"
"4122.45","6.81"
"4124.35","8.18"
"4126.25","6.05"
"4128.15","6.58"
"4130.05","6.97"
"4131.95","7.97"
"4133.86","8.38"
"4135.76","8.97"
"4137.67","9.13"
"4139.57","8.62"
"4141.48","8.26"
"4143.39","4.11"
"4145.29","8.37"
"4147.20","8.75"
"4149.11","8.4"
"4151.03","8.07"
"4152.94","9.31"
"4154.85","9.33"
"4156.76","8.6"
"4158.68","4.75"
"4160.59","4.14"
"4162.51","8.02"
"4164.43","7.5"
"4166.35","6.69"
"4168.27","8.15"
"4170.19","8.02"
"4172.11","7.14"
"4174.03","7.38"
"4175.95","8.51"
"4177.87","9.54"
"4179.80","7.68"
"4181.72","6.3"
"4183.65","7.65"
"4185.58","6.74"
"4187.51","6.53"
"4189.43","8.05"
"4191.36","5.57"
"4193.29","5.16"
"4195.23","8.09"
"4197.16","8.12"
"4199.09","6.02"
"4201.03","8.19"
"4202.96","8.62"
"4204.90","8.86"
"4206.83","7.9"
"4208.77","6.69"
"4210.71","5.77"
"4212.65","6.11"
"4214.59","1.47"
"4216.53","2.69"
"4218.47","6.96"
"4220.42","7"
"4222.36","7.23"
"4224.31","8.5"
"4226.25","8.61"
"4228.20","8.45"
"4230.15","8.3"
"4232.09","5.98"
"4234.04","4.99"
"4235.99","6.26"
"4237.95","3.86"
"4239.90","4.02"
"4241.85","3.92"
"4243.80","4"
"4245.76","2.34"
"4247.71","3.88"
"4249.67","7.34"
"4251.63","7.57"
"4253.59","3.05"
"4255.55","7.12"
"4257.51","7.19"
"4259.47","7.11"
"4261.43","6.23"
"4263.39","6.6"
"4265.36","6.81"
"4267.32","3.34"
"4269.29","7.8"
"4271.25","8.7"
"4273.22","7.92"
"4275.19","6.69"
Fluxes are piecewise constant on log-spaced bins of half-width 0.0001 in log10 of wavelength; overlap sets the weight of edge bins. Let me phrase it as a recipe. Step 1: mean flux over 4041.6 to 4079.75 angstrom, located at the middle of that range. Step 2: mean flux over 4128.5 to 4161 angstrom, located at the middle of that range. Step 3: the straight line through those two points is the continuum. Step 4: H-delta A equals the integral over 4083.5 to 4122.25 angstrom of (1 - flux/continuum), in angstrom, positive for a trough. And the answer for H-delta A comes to 8.3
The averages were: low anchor 8.47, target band 6.39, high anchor 7.81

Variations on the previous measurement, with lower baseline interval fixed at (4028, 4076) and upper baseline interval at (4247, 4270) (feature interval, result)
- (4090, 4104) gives 2.8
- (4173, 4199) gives -0.7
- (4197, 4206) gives -1.4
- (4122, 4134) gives 0.9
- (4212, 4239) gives 1.7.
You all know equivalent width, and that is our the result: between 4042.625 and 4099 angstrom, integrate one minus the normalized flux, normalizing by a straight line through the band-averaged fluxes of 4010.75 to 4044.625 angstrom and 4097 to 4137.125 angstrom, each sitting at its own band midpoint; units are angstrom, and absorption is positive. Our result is 4.13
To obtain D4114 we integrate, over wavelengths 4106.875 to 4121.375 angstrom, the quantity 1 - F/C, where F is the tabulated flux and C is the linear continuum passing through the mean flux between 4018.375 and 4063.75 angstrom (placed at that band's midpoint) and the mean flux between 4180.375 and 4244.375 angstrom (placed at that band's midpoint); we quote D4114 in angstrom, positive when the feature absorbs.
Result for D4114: 2.55 angstrom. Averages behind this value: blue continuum 9.61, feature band 6.83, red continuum 6.46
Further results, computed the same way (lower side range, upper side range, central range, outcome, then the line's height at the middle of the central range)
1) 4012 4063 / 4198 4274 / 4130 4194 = -1.9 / 7.34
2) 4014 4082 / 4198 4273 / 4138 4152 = -0.9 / 7.4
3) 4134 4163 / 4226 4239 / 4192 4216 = 1.0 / 6.95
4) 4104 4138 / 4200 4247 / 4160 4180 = -2.7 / 6.67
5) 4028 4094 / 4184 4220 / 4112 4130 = 2.5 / 7.41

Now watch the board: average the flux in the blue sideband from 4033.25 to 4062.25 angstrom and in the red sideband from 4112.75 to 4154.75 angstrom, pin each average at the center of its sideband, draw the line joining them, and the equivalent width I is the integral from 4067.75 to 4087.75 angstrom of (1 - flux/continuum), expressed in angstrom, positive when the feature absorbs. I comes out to 4.9 angstrom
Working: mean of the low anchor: 9.79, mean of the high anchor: 7.43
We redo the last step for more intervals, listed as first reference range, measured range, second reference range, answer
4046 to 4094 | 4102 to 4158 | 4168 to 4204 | -0.2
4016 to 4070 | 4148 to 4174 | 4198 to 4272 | -1.2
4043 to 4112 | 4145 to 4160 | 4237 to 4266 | -3.4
